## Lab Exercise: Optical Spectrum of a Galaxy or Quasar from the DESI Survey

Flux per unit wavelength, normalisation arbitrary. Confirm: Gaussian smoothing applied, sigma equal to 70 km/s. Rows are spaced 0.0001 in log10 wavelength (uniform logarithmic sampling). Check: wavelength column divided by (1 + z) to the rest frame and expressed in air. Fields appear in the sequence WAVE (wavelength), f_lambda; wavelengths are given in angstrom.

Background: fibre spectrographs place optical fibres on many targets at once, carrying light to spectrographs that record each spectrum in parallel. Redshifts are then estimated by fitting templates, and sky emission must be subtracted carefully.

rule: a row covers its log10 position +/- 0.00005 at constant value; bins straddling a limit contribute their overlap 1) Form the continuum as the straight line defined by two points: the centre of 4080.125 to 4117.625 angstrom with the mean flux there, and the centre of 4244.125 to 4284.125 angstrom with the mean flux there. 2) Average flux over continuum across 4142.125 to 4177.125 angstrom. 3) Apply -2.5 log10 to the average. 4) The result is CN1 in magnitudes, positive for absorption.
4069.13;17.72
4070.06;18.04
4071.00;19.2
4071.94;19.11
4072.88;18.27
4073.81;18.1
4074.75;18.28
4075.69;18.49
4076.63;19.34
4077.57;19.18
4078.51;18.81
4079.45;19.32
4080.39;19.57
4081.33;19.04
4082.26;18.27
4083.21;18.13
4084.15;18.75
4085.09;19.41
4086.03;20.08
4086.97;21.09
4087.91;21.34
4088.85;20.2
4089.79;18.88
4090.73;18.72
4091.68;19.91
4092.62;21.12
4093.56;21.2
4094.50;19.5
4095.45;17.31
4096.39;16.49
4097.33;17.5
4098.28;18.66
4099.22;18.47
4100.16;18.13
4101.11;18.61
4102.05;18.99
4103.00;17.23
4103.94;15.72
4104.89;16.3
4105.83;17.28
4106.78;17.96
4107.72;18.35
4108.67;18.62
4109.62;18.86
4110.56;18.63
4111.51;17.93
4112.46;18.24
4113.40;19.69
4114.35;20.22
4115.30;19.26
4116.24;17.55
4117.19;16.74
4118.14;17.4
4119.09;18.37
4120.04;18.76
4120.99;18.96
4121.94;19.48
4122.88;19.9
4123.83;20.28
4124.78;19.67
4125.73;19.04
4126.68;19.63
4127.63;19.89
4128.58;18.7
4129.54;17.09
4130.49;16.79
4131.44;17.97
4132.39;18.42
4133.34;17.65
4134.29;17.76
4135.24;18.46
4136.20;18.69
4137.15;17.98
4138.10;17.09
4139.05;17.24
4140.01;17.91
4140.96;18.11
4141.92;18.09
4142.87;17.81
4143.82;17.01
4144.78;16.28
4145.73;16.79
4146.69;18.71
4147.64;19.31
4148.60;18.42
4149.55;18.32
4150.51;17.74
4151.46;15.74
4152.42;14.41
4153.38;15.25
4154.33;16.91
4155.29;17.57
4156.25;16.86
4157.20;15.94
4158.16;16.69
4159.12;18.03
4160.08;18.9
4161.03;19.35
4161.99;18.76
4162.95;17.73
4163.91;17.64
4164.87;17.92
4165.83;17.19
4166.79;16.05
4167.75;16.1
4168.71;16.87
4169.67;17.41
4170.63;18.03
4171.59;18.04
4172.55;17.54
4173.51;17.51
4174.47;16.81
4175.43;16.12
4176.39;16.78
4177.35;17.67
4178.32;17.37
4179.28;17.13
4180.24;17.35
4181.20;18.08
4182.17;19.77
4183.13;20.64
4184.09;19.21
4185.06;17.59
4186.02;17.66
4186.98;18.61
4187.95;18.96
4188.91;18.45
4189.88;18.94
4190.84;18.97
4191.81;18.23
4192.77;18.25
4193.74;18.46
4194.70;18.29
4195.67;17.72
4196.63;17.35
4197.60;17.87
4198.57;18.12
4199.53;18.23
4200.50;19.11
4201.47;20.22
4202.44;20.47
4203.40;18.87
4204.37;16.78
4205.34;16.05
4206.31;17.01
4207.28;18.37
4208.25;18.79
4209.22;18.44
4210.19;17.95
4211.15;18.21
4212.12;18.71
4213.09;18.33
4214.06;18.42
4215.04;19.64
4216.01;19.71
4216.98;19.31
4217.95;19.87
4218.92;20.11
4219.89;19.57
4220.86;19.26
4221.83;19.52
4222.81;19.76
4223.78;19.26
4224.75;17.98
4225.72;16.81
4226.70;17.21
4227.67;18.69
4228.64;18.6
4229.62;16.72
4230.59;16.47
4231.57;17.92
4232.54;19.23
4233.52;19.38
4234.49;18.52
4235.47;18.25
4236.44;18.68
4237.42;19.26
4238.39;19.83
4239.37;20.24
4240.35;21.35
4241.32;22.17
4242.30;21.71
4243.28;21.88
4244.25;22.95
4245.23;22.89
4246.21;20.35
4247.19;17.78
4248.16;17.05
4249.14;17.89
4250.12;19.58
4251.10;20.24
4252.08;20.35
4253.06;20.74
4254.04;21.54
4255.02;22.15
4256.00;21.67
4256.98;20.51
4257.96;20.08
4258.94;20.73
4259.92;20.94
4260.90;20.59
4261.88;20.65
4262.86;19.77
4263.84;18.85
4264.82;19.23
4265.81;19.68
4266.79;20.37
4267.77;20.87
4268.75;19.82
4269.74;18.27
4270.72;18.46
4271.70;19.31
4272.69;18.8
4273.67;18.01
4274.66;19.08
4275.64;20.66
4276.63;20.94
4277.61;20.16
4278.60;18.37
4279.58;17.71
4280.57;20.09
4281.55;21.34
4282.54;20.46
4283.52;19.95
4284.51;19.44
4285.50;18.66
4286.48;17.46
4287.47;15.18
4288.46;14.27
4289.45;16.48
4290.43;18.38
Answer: 0.11 mag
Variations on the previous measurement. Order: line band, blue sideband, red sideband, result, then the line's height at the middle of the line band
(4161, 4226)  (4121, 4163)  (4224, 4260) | 0.034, 18.8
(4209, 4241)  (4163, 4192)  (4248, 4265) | 0.023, 19.3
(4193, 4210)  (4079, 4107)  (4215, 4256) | 0.066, 19.4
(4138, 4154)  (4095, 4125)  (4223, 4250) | 0.076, 18.6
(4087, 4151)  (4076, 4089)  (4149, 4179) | 0.000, 18.4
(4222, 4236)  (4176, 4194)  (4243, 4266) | 0.079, 19.6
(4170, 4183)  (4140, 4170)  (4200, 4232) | 0.008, 17.8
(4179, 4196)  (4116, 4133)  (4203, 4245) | 0.021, 18.8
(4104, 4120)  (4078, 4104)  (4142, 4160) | 0.011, 18.4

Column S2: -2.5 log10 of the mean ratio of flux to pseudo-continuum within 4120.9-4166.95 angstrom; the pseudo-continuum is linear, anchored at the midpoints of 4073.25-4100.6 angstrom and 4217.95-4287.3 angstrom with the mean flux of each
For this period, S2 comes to 0.08 mag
